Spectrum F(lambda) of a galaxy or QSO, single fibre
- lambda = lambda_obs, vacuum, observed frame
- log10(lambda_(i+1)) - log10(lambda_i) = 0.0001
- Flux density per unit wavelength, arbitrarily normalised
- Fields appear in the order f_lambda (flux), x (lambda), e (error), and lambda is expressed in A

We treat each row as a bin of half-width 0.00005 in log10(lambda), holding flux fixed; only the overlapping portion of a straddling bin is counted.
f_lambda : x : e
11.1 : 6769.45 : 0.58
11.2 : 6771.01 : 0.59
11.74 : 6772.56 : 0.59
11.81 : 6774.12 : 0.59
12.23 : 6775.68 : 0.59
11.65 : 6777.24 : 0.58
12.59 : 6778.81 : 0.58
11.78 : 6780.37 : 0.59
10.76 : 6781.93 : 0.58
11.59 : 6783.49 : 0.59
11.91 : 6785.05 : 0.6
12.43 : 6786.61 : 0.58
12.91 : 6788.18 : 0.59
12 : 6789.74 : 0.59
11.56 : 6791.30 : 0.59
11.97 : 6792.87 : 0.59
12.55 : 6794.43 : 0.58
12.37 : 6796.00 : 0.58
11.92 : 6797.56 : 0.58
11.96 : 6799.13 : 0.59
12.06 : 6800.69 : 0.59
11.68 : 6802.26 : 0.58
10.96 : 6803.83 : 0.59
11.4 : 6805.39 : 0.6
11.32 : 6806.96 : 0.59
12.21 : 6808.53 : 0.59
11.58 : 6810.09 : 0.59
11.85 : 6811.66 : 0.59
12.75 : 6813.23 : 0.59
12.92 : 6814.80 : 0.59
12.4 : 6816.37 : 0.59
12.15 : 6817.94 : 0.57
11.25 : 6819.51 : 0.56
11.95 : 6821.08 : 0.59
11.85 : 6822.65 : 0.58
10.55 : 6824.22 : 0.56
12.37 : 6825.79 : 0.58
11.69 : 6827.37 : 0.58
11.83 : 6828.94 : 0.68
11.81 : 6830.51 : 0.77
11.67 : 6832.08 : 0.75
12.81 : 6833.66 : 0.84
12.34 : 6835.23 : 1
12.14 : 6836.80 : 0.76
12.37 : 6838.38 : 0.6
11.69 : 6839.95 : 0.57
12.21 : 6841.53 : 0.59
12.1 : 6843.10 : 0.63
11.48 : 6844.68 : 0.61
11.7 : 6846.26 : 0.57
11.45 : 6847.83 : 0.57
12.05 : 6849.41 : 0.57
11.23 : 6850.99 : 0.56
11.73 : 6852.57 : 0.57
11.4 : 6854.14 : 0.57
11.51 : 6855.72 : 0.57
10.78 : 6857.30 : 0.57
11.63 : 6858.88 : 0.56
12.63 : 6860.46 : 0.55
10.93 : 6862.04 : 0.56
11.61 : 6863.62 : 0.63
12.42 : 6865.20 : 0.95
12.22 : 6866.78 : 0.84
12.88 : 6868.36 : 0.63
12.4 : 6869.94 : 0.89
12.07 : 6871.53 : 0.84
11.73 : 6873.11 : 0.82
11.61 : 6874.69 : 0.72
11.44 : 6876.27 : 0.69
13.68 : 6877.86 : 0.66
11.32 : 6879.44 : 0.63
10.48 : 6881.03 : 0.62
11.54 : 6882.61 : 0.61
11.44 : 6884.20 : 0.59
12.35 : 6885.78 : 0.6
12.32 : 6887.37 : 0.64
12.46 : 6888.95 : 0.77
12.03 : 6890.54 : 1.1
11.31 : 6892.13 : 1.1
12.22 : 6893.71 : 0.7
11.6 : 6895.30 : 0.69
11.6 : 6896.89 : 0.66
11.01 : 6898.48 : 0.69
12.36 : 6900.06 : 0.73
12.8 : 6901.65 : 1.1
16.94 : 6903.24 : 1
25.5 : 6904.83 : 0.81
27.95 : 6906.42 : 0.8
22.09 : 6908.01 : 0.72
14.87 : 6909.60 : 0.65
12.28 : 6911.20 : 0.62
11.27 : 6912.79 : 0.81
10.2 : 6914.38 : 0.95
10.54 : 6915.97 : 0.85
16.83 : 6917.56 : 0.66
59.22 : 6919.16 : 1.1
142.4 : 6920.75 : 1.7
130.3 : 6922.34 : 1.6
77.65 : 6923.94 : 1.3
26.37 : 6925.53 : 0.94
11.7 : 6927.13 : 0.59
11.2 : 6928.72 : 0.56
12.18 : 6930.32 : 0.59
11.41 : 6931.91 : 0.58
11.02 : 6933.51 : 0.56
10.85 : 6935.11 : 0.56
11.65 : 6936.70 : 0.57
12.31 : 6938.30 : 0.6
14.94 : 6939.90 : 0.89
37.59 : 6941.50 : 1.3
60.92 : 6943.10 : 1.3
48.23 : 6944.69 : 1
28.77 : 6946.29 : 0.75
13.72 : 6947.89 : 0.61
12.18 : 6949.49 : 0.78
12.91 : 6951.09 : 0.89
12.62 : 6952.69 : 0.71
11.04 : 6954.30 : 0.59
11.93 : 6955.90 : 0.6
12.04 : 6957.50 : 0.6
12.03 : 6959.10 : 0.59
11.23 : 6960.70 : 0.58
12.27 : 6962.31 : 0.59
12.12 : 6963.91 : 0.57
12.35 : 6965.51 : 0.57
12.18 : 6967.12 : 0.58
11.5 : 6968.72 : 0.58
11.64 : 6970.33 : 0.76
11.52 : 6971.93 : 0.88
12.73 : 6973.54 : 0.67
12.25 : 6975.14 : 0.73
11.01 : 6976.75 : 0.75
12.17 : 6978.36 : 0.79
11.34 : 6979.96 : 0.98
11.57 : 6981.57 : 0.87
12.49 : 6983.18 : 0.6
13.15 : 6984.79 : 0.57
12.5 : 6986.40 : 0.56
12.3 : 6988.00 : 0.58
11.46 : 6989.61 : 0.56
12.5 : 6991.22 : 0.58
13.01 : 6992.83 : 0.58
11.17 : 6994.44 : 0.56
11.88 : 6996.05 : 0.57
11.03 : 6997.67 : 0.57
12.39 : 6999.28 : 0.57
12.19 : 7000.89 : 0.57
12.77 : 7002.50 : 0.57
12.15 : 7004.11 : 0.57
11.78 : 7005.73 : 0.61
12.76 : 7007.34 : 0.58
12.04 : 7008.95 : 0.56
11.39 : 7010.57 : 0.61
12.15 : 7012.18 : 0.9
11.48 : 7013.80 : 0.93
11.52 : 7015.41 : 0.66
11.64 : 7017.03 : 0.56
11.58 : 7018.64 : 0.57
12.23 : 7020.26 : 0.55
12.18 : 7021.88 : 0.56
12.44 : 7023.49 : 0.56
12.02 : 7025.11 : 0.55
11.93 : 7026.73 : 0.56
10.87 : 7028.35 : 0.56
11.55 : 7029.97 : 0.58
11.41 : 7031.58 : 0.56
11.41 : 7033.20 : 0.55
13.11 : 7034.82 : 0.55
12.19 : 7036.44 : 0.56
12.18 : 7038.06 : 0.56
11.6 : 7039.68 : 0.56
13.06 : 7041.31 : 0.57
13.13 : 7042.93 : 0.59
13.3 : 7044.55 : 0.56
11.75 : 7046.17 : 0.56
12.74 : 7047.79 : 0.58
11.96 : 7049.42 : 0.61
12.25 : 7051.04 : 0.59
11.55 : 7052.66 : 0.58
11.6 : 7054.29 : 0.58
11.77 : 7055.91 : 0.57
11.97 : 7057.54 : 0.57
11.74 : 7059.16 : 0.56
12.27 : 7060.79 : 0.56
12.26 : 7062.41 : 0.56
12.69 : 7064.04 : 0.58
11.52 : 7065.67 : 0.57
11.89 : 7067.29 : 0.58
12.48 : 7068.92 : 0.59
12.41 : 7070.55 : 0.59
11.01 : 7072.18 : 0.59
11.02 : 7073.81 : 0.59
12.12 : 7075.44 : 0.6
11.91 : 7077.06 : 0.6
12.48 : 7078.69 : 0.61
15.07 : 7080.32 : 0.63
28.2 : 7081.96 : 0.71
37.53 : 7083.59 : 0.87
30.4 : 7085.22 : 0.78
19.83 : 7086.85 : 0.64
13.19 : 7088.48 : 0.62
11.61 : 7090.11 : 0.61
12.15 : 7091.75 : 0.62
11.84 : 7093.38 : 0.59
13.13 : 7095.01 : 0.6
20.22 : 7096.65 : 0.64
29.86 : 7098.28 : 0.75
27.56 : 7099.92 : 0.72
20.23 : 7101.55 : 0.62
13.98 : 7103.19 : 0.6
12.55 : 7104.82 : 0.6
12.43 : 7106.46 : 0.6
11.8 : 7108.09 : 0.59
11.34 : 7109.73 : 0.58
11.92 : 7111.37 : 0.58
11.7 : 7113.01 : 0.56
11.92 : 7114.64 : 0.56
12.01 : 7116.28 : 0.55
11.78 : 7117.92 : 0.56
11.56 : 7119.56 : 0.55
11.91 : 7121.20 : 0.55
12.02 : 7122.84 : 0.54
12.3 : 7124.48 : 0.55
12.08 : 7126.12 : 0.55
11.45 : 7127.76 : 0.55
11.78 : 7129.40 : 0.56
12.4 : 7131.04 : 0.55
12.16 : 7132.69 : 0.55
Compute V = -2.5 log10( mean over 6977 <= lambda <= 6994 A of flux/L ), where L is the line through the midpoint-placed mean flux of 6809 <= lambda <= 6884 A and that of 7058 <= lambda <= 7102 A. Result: 0.20 mag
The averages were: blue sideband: 11.9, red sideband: 16.5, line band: 12.2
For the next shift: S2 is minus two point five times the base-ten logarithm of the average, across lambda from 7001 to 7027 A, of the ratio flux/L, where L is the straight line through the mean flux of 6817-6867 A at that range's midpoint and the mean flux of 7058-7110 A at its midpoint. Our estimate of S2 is 0.22 mag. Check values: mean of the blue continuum 11.8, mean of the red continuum 15.9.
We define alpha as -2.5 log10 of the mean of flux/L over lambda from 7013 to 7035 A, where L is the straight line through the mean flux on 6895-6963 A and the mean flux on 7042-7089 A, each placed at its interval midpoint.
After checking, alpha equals 0.44 mag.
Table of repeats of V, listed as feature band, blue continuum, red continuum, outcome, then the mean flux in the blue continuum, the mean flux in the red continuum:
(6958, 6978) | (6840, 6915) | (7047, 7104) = 0.18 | 12.8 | 15.6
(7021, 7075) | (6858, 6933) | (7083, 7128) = 0.38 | 20.9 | 15.7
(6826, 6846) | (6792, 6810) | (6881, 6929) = 0.35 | 11.8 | 26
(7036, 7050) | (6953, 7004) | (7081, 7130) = 0.13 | 12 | 16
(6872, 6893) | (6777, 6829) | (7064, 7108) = 0.12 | 11.9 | 16.6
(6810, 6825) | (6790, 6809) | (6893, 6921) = 0.14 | 11.8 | 22.3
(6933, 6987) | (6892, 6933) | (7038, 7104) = 0.48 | 28.4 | 15.1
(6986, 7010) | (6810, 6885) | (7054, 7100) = 0.19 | 11.9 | 15.8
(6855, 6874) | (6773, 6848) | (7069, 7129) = 0.06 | 11.9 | 15.3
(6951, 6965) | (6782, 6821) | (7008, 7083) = 0.03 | 12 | 12.5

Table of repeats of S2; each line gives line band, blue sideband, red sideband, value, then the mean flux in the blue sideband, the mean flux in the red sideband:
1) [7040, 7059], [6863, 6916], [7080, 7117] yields 0.322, 13.3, 17.5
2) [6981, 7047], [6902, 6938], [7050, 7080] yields 0.446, 30.6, 12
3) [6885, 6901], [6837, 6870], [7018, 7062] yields -0.006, 11.8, 12.1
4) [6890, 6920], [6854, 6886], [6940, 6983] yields -0.237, 11.8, 16.8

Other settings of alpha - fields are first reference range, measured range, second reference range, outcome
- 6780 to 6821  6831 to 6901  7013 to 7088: 0.04 mag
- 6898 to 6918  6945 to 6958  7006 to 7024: -0.10 mag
